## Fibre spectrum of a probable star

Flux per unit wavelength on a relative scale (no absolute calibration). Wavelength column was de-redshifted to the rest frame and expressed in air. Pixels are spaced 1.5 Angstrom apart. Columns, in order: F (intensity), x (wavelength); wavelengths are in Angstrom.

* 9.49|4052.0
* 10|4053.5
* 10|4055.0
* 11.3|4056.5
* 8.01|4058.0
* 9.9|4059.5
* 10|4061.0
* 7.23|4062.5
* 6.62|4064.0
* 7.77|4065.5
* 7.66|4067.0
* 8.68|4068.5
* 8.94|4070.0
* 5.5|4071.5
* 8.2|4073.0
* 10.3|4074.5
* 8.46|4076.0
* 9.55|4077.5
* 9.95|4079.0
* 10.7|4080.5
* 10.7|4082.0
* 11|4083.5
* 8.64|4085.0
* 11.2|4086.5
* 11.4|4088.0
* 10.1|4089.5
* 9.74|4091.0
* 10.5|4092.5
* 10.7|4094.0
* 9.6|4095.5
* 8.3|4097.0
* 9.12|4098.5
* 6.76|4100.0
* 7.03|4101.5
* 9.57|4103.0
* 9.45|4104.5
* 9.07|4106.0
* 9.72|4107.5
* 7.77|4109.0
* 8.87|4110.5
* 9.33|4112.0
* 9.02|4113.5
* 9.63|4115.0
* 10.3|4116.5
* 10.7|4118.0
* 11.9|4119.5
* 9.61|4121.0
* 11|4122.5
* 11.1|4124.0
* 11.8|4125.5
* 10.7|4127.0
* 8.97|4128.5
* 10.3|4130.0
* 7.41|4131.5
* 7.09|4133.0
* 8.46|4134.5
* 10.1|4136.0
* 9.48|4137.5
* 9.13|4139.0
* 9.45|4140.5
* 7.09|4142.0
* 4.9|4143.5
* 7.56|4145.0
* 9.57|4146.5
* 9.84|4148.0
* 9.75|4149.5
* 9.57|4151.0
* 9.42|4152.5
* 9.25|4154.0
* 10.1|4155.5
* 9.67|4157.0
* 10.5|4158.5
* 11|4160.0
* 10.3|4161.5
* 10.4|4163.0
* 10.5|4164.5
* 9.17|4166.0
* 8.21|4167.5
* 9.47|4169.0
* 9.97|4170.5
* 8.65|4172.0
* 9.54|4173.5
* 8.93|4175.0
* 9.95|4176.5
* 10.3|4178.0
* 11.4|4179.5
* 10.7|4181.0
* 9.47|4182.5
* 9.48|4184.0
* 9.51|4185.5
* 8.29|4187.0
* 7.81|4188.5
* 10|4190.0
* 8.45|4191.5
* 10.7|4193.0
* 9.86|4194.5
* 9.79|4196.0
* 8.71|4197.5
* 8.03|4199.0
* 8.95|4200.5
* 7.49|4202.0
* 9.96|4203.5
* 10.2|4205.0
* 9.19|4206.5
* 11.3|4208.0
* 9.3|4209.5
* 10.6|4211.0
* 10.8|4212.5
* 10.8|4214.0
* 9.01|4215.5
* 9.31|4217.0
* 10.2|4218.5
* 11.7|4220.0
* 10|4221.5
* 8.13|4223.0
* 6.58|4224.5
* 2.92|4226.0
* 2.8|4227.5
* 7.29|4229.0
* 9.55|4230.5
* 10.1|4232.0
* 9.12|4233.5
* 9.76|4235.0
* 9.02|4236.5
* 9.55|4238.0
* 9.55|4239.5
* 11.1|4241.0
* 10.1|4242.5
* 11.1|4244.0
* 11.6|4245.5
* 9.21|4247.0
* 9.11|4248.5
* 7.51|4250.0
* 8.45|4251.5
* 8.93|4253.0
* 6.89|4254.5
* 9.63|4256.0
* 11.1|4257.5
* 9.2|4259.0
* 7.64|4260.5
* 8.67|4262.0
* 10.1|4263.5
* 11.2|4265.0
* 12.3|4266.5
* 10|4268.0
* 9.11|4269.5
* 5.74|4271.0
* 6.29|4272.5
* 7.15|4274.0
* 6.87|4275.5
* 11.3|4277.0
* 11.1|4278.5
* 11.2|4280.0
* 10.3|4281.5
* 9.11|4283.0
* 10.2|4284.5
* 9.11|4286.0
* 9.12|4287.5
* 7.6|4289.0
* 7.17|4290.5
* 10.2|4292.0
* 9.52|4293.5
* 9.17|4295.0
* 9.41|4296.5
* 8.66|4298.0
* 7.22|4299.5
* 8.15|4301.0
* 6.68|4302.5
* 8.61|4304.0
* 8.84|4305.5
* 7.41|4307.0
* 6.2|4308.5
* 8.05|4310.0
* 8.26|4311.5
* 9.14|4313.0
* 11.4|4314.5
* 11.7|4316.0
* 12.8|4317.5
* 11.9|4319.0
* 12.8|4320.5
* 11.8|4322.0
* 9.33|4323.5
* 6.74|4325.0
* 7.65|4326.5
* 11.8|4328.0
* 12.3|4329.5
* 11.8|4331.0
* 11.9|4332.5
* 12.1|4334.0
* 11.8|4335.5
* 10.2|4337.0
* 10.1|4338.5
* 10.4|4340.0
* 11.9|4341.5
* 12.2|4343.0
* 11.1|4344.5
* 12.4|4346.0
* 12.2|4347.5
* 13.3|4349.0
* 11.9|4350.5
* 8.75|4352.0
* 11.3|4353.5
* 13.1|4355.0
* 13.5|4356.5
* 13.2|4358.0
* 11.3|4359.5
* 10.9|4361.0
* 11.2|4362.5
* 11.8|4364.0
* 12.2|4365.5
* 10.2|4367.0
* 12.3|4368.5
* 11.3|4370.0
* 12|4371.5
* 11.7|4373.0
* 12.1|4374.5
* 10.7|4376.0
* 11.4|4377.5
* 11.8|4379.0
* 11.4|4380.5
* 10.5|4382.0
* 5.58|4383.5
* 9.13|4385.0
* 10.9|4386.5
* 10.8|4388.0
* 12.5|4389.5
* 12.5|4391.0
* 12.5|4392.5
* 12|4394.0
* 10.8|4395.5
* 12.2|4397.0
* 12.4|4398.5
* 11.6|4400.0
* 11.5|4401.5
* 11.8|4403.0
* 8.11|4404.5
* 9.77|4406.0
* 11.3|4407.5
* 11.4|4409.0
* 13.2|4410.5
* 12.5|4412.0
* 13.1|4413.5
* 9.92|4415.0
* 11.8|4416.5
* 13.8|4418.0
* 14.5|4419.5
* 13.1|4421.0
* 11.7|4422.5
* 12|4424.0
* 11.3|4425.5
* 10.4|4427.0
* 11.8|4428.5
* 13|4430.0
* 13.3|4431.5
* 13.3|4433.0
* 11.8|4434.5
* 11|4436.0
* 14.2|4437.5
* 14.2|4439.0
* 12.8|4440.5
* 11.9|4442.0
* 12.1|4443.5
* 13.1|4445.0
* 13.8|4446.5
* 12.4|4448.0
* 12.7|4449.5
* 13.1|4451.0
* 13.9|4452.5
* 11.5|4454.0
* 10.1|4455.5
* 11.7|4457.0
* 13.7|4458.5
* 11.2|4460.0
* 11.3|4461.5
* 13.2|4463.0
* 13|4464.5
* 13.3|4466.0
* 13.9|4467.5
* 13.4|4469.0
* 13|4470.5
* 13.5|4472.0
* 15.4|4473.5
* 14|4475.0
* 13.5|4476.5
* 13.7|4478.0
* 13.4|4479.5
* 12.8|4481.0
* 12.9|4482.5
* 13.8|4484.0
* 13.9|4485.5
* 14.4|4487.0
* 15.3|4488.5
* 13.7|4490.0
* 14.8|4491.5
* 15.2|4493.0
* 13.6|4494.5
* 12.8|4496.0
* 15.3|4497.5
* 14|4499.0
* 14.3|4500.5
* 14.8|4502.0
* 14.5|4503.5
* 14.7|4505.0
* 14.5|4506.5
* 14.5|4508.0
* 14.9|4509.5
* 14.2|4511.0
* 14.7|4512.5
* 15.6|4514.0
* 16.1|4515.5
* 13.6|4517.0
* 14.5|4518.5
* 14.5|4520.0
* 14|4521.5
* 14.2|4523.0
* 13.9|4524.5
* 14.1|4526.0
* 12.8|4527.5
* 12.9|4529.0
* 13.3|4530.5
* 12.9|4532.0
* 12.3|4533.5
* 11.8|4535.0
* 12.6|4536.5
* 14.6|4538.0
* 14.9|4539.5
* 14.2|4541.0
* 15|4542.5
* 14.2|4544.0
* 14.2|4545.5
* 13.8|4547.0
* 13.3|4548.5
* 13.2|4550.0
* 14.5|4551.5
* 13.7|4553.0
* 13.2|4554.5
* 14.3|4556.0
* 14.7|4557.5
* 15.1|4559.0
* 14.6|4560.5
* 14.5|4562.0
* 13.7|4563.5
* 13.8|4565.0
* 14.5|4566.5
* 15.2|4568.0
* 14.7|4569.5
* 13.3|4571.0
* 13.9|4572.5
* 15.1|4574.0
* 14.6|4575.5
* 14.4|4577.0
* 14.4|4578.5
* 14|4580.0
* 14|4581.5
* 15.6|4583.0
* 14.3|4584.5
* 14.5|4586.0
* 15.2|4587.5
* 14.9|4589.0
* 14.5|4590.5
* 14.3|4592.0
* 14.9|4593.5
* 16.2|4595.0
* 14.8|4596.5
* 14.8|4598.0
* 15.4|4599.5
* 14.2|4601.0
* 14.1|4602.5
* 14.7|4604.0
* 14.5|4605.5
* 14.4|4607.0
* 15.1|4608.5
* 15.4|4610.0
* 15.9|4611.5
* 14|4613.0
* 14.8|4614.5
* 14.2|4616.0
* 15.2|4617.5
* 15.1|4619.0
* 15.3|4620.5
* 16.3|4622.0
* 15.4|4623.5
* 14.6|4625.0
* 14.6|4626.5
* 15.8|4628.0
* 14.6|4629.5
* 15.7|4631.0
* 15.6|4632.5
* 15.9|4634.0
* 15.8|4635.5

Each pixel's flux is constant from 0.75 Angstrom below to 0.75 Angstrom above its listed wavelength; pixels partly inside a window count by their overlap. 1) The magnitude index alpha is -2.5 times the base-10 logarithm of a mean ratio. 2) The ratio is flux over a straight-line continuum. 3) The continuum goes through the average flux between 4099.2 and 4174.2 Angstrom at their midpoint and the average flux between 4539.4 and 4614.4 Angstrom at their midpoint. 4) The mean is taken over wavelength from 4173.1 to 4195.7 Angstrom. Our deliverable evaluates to 0.03 mag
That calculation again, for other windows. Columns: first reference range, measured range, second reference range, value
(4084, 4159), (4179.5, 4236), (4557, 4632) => 0.14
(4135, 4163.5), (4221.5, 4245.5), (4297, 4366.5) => 0.16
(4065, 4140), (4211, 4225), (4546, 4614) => 0.10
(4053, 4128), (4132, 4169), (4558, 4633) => 0.10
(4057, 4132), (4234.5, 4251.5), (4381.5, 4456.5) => 0.09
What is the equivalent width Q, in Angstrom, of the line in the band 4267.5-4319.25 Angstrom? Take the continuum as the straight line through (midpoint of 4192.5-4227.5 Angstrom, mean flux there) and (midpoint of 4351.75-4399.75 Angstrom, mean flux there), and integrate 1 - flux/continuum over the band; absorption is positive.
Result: 6.7 Angstrom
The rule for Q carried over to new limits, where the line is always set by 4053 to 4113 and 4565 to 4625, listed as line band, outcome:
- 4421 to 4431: 0.8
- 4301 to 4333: 5.3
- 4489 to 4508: -0.9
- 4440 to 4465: 1.5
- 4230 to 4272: 5.9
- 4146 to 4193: 2.1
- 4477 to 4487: 0.0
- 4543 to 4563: 0.3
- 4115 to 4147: 1.1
